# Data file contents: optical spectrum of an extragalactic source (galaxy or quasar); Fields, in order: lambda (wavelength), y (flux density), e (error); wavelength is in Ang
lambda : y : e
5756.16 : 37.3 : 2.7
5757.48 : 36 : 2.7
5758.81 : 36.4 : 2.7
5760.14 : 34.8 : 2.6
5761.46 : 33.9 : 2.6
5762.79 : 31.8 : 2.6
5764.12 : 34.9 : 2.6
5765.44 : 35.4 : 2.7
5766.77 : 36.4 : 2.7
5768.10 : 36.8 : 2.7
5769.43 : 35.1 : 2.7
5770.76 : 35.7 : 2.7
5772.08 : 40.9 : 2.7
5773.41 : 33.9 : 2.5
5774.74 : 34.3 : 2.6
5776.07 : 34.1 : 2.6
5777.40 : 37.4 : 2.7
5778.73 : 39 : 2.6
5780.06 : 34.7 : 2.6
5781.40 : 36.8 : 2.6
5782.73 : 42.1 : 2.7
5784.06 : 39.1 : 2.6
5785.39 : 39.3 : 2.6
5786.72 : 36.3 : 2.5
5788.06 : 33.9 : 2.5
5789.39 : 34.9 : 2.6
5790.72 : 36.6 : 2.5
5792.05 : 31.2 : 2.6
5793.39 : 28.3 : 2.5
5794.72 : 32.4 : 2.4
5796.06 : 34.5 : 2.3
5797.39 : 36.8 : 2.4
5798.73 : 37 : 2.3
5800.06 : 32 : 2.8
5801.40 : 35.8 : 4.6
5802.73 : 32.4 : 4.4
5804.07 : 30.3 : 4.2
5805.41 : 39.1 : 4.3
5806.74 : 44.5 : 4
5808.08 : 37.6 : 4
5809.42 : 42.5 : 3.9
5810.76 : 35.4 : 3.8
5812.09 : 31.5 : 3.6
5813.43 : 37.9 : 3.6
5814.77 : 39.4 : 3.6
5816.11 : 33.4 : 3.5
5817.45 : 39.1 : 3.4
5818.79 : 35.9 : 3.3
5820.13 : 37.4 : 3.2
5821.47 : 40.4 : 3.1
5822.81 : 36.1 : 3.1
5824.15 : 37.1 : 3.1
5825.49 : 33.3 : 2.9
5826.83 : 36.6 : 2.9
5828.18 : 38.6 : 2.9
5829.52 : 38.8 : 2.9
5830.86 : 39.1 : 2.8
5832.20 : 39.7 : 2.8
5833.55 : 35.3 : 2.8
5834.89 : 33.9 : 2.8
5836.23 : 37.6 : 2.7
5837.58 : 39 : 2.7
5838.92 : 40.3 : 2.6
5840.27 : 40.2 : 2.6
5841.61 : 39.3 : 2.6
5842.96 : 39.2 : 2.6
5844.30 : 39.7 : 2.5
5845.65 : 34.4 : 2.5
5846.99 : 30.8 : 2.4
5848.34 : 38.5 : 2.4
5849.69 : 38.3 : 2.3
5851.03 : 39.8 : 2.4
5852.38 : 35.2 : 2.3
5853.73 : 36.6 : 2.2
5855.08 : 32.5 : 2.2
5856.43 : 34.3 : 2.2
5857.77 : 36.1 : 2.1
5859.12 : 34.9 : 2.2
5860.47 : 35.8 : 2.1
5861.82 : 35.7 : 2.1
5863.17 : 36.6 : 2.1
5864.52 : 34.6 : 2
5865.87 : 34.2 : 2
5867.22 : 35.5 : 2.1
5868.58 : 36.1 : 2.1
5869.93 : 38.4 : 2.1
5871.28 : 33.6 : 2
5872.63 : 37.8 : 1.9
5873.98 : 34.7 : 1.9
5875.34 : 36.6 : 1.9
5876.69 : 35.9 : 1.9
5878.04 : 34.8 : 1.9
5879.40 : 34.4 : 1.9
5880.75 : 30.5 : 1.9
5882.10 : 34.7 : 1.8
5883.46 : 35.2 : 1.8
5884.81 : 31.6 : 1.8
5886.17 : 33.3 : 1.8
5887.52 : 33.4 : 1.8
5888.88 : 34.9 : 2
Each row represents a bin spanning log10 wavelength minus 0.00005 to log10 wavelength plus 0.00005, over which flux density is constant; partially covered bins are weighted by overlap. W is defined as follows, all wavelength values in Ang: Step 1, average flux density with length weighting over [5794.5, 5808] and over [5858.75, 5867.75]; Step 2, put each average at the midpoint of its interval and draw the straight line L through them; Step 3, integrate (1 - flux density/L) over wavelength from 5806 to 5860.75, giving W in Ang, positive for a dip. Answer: -2.7 Ang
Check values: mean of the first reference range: 35.7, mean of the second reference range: 35.3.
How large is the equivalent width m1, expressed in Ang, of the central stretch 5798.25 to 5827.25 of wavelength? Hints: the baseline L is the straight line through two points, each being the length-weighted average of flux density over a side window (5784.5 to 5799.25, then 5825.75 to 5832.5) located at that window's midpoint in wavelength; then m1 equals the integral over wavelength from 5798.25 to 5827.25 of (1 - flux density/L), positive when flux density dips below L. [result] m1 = 0.05 Ang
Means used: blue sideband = 34.7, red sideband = 38.2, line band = 36.6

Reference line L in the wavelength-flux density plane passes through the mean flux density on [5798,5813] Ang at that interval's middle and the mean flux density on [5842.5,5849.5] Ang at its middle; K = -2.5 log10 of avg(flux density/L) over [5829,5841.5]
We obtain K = -0.052 mag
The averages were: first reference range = 36.2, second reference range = 36.6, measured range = 38.3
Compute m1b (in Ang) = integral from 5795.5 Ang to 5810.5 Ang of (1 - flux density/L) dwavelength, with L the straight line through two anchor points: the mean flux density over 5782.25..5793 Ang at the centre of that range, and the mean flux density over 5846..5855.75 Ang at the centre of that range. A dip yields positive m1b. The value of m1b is -0.1 Ang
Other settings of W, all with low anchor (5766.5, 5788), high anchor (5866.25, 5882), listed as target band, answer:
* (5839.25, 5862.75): -0.62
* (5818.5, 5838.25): -0.68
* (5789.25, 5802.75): 1.02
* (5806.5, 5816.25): -0.37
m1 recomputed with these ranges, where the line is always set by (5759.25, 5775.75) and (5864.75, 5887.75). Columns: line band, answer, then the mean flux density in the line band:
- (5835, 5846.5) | -1.1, 38.4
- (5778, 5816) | -1.0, 36.1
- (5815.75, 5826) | -0.5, 36.7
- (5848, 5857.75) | -0.4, 36.4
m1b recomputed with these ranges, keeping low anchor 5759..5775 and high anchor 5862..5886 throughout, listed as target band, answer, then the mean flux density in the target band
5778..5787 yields -0.7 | 38.3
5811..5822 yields -0.5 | 36.8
